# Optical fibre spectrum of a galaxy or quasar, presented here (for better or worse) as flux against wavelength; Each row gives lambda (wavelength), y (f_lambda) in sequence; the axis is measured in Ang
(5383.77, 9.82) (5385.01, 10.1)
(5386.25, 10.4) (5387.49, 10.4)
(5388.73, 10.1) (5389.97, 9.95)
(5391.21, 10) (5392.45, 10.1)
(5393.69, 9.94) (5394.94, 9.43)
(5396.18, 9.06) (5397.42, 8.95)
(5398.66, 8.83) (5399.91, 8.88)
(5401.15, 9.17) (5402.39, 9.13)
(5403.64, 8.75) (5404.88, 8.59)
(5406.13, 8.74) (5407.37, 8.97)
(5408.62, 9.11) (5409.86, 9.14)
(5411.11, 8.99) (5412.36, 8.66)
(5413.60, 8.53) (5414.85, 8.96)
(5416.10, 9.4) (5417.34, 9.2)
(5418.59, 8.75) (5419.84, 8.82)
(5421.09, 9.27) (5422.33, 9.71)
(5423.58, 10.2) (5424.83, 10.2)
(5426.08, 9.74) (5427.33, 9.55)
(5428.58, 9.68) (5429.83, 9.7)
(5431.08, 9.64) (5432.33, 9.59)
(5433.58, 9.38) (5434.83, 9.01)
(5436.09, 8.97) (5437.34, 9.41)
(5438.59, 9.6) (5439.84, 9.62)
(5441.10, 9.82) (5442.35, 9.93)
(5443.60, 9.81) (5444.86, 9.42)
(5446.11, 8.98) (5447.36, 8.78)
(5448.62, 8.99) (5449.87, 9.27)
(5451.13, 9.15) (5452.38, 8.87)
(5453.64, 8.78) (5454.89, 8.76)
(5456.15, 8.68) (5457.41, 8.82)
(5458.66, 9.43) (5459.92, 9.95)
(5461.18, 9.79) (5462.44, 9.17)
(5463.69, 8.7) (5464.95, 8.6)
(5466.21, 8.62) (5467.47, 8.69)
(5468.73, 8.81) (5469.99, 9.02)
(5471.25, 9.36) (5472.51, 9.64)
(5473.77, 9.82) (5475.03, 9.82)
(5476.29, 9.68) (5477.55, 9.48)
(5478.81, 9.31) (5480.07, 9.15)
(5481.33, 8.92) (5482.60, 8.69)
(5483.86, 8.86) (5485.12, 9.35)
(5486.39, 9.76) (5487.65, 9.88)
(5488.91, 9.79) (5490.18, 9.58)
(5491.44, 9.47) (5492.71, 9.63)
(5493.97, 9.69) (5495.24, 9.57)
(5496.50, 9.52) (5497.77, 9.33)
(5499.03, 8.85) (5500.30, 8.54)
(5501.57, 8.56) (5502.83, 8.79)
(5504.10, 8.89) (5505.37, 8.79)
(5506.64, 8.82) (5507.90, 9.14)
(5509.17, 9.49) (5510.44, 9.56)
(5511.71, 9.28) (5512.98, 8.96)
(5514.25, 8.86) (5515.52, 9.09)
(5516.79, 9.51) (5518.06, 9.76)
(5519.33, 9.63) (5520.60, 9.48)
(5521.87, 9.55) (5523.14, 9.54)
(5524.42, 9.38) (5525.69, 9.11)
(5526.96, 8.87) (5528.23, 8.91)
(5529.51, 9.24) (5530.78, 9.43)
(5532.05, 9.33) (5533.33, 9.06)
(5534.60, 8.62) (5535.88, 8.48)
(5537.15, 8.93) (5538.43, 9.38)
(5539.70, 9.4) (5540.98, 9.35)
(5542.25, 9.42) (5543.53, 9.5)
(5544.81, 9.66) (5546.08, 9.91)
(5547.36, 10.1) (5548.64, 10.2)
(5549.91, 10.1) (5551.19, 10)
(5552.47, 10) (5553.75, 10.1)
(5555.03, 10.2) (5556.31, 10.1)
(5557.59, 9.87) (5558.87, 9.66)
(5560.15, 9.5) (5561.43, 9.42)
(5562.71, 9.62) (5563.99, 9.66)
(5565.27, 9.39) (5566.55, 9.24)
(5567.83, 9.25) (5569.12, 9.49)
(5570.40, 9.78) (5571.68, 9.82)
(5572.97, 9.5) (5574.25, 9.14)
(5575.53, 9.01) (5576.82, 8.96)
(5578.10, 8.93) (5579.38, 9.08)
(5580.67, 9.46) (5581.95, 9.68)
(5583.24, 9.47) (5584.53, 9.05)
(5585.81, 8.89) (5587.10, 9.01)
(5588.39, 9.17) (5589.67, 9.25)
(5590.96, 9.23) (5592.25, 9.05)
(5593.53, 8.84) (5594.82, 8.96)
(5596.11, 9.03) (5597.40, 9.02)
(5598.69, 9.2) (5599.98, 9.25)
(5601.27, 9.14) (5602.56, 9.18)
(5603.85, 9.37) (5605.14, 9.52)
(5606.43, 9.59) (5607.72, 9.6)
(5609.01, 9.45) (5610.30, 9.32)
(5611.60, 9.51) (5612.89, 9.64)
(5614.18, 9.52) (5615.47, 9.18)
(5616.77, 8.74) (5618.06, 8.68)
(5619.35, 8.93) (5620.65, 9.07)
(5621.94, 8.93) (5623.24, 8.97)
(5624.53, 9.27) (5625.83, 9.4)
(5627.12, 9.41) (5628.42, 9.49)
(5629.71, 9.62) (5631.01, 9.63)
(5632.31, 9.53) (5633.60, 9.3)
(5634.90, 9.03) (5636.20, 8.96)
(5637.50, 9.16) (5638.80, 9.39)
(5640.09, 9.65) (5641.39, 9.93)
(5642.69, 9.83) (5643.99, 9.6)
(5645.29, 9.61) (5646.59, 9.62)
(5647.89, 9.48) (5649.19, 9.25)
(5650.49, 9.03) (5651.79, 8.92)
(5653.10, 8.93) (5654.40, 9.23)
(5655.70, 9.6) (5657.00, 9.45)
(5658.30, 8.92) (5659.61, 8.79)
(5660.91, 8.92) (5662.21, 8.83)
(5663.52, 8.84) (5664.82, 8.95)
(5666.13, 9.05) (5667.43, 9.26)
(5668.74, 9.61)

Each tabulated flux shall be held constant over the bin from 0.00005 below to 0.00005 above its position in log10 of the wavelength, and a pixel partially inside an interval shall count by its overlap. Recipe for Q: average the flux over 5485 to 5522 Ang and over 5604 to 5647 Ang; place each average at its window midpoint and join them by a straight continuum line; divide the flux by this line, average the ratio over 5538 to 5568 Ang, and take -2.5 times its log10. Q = -0.045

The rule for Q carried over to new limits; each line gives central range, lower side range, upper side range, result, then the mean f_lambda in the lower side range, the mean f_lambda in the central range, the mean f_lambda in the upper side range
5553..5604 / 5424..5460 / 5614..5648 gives 0.00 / 9.36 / 9.35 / 9.33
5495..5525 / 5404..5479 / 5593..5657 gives 0.01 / 9.25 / 9.2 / 9.3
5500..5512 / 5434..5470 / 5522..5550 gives 0.03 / 9.16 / 8.99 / 9.35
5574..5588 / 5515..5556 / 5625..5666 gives 0.03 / 9.48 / 9.15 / 9.3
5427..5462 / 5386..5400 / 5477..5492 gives 0.02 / 9.68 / 9.33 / 9.35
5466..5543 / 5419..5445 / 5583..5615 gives 0.02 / 9.57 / 9.24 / 9.25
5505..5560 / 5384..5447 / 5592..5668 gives -0.01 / 9.41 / 9.44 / 9.25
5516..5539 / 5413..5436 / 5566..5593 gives 0.01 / 9.4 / 9.23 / 9.26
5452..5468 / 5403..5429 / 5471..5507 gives 0.03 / 9.18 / 8.99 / 9.3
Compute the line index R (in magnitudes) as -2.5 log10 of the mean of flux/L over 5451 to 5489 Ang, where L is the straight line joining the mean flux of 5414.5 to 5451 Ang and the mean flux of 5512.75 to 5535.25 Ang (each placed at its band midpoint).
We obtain 0.018 mag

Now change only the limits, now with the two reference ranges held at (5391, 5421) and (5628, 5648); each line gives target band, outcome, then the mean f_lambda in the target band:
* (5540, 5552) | -0.053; 9.8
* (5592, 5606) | 0.031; 9.15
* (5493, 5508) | 0.023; 9.06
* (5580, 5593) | 0.021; 9.22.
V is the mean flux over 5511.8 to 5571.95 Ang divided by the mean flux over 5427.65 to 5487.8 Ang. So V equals 1.02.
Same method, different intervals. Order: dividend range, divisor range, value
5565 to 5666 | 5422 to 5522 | 0.99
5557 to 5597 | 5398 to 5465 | 1.01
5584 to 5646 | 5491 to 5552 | 1.00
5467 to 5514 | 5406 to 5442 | 0.99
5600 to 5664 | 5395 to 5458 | 1.01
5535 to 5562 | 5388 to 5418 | 1.05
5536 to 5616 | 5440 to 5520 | 1.02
